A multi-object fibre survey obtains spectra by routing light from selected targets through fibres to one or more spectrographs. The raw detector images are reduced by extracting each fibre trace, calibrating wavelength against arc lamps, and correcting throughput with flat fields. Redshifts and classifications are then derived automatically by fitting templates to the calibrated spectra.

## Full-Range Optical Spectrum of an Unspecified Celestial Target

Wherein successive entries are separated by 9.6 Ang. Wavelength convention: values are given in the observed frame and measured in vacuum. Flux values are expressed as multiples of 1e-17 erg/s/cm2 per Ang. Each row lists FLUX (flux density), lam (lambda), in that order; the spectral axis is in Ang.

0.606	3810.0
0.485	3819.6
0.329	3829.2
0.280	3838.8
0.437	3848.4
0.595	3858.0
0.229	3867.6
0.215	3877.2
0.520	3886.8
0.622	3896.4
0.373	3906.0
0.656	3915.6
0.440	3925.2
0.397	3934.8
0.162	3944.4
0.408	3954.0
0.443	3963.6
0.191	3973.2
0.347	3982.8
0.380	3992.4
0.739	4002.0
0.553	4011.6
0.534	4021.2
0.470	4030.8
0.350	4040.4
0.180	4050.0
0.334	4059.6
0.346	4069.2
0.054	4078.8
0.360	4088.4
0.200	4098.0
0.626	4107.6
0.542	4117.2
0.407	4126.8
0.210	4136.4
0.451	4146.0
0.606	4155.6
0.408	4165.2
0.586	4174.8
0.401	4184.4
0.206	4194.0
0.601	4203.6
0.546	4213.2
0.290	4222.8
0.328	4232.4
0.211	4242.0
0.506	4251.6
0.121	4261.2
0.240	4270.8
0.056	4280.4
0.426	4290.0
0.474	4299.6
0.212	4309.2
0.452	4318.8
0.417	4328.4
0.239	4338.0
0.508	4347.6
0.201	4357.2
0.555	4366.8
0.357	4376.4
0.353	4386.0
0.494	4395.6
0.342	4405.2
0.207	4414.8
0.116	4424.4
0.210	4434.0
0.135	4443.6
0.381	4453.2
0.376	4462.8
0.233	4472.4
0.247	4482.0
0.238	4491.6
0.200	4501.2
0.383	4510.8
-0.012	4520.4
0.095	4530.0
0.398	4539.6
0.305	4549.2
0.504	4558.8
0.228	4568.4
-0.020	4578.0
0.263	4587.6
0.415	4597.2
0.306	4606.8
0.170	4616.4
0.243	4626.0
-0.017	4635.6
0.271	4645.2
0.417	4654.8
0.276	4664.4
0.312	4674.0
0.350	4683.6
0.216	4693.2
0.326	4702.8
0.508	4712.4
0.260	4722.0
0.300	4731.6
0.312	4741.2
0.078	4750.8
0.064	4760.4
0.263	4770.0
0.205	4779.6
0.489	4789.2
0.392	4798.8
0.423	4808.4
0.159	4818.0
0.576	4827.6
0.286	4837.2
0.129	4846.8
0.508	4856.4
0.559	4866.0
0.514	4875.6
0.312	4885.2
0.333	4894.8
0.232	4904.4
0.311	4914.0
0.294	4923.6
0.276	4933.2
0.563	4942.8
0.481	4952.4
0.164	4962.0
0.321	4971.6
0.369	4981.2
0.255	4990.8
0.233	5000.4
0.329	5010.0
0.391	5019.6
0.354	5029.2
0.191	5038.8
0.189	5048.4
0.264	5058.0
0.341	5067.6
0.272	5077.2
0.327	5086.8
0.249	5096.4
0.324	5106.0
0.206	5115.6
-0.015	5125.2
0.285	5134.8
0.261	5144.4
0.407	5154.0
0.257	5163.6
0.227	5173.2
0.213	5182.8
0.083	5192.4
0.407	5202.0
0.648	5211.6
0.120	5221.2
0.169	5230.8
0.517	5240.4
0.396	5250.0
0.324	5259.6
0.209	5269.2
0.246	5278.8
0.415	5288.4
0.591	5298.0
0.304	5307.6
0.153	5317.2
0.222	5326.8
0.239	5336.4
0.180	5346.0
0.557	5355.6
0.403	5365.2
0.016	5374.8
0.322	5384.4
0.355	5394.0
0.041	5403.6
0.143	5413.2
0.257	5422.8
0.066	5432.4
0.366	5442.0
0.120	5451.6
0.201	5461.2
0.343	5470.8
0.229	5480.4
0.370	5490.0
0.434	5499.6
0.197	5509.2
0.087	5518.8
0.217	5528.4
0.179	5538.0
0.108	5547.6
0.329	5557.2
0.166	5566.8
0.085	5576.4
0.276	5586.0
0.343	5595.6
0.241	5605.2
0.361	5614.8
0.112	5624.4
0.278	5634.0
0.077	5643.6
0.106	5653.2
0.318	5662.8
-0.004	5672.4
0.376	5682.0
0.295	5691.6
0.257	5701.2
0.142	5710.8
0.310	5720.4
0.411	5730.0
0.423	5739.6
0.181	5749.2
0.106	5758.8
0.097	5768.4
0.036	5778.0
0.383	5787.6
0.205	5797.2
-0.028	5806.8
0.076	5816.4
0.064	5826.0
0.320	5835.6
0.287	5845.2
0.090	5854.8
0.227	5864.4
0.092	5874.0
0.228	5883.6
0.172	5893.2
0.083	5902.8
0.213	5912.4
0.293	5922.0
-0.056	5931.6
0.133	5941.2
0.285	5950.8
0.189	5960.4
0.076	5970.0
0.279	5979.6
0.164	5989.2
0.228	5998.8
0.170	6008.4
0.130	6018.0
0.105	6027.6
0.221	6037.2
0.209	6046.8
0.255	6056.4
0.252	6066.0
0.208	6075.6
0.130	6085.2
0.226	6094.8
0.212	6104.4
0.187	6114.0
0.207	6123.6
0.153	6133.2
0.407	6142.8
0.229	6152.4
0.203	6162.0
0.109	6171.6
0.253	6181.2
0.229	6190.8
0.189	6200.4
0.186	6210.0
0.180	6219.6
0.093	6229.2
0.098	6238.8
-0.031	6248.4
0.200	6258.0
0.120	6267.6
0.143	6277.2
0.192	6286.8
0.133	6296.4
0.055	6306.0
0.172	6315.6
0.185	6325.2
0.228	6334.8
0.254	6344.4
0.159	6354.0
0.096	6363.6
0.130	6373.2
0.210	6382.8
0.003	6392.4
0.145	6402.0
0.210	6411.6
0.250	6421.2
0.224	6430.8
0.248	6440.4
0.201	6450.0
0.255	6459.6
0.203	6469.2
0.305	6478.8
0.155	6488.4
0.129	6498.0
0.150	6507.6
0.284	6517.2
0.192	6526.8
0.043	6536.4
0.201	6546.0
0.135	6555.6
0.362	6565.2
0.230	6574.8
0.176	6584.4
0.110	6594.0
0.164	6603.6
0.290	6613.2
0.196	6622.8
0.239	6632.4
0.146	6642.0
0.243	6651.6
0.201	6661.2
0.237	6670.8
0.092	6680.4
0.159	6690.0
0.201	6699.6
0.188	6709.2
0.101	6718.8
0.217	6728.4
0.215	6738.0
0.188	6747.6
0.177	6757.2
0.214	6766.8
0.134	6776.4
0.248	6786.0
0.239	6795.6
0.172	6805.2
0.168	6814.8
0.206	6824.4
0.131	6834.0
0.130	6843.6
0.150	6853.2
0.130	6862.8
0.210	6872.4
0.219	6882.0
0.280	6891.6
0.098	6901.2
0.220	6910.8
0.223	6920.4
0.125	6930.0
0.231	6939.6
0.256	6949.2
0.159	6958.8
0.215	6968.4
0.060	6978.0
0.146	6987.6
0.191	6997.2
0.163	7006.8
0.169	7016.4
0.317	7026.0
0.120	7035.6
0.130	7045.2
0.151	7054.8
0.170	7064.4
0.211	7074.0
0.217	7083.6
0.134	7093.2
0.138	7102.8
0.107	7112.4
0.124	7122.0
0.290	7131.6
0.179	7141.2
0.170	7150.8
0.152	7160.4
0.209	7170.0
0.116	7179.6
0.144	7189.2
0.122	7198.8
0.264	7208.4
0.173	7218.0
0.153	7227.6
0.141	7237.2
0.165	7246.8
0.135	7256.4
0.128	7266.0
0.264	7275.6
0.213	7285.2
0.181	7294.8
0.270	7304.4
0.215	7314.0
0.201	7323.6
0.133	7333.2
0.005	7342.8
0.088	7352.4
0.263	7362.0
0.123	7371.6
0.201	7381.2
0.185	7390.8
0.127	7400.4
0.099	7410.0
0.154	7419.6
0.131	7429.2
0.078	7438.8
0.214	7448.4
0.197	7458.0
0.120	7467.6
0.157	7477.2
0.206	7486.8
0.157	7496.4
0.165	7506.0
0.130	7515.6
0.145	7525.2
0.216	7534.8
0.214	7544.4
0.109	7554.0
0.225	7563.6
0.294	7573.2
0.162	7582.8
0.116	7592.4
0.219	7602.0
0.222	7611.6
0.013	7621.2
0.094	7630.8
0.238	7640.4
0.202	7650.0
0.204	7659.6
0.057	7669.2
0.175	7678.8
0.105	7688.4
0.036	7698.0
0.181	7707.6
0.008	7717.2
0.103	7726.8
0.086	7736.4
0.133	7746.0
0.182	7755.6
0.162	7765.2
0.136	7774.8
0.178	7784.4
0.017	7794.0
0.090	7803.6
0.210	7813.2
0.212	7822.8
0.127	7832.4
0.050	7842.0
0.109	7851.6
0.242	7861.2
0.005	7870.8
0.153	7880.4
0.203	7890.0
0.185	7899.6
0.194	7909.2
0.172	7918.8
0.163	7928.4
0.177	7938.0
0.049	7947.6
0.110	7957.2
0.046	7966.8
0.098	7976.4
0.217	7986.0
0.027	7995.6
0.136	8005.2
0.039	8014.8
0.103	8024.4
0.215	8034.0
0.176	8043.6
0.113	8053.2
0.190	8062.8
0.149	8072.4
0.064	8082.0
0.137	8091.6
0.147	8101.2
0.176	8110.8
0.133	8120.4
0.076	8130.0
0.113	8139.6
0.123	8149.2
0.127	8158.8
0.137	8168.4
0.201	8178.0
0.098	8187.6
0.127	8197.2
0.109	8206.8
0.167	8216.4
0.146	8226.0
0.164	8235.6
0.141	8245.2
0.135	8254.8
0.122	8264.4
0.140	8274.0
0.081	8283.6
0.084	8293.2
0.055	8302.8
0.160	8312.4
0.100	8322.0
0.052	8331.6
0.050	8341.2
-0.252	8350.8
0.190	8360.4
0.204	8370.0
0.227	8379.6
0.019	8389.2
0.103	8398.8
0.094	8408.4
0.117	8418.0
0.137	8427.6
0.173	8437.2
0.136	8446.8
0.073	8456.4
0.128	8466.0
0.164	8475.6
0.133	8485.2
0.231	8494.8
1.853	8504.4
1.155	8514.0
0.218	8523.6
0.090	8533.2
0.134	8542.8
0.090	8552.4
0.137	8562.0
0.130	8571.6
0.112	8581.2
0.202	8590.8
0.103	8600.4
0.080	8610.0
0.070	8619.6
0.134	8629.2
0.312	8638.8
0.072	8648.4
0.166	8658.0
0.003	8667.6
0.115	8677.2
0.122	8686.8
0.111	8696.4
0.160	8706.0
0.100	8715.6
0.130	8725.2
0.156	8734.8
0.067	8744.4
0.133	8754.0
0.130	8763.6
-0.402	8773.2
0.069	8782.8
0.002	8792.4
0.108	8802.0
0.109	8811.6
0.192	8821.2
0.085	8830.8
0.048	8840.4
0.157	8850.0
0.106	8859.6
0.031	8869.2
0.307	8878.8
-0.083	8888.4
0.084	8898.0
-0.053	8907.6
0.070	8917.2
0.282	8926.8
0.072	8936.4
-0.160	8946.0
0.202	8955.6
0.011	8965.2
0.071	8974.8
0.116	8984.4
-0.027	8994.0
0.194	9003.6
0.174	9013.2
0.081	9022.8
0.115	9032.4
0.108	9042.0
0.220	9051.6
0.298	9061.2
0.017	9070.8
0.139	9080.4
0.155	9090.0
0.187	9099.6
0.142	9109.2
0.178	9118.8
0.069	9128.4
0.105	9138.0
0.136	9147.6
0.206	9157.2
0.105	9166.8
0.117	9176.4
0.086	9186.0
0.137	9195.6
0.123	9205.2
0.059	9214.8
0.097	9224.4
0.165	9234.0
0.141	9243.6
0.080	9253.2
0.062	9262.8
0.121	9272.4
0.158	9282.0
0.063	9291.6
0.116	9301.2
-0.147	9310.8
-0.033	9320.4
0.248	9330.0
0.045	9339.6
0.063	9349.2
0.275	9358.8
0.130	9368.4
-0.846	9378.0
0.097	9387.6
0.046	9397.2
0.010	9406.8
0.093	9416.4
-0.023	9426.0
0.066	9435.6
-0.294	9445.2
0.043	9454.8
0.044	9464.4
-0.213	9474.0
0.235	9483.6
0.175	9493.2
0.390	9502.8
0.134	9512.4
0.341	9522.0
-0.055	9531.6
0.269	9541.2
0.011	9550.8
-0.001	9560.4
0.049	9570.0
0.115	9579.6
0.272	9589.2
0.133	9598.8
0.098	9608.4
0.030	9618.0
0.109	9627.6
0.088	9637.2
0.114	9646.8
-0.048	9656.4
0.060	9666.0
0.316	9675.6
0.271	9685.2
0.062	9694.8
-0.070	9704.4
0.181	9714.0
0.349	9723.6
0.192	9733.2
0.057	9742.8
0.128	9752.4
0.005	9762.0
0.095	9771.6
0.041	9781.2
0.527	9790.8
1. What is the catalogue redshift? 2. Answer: 1.282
